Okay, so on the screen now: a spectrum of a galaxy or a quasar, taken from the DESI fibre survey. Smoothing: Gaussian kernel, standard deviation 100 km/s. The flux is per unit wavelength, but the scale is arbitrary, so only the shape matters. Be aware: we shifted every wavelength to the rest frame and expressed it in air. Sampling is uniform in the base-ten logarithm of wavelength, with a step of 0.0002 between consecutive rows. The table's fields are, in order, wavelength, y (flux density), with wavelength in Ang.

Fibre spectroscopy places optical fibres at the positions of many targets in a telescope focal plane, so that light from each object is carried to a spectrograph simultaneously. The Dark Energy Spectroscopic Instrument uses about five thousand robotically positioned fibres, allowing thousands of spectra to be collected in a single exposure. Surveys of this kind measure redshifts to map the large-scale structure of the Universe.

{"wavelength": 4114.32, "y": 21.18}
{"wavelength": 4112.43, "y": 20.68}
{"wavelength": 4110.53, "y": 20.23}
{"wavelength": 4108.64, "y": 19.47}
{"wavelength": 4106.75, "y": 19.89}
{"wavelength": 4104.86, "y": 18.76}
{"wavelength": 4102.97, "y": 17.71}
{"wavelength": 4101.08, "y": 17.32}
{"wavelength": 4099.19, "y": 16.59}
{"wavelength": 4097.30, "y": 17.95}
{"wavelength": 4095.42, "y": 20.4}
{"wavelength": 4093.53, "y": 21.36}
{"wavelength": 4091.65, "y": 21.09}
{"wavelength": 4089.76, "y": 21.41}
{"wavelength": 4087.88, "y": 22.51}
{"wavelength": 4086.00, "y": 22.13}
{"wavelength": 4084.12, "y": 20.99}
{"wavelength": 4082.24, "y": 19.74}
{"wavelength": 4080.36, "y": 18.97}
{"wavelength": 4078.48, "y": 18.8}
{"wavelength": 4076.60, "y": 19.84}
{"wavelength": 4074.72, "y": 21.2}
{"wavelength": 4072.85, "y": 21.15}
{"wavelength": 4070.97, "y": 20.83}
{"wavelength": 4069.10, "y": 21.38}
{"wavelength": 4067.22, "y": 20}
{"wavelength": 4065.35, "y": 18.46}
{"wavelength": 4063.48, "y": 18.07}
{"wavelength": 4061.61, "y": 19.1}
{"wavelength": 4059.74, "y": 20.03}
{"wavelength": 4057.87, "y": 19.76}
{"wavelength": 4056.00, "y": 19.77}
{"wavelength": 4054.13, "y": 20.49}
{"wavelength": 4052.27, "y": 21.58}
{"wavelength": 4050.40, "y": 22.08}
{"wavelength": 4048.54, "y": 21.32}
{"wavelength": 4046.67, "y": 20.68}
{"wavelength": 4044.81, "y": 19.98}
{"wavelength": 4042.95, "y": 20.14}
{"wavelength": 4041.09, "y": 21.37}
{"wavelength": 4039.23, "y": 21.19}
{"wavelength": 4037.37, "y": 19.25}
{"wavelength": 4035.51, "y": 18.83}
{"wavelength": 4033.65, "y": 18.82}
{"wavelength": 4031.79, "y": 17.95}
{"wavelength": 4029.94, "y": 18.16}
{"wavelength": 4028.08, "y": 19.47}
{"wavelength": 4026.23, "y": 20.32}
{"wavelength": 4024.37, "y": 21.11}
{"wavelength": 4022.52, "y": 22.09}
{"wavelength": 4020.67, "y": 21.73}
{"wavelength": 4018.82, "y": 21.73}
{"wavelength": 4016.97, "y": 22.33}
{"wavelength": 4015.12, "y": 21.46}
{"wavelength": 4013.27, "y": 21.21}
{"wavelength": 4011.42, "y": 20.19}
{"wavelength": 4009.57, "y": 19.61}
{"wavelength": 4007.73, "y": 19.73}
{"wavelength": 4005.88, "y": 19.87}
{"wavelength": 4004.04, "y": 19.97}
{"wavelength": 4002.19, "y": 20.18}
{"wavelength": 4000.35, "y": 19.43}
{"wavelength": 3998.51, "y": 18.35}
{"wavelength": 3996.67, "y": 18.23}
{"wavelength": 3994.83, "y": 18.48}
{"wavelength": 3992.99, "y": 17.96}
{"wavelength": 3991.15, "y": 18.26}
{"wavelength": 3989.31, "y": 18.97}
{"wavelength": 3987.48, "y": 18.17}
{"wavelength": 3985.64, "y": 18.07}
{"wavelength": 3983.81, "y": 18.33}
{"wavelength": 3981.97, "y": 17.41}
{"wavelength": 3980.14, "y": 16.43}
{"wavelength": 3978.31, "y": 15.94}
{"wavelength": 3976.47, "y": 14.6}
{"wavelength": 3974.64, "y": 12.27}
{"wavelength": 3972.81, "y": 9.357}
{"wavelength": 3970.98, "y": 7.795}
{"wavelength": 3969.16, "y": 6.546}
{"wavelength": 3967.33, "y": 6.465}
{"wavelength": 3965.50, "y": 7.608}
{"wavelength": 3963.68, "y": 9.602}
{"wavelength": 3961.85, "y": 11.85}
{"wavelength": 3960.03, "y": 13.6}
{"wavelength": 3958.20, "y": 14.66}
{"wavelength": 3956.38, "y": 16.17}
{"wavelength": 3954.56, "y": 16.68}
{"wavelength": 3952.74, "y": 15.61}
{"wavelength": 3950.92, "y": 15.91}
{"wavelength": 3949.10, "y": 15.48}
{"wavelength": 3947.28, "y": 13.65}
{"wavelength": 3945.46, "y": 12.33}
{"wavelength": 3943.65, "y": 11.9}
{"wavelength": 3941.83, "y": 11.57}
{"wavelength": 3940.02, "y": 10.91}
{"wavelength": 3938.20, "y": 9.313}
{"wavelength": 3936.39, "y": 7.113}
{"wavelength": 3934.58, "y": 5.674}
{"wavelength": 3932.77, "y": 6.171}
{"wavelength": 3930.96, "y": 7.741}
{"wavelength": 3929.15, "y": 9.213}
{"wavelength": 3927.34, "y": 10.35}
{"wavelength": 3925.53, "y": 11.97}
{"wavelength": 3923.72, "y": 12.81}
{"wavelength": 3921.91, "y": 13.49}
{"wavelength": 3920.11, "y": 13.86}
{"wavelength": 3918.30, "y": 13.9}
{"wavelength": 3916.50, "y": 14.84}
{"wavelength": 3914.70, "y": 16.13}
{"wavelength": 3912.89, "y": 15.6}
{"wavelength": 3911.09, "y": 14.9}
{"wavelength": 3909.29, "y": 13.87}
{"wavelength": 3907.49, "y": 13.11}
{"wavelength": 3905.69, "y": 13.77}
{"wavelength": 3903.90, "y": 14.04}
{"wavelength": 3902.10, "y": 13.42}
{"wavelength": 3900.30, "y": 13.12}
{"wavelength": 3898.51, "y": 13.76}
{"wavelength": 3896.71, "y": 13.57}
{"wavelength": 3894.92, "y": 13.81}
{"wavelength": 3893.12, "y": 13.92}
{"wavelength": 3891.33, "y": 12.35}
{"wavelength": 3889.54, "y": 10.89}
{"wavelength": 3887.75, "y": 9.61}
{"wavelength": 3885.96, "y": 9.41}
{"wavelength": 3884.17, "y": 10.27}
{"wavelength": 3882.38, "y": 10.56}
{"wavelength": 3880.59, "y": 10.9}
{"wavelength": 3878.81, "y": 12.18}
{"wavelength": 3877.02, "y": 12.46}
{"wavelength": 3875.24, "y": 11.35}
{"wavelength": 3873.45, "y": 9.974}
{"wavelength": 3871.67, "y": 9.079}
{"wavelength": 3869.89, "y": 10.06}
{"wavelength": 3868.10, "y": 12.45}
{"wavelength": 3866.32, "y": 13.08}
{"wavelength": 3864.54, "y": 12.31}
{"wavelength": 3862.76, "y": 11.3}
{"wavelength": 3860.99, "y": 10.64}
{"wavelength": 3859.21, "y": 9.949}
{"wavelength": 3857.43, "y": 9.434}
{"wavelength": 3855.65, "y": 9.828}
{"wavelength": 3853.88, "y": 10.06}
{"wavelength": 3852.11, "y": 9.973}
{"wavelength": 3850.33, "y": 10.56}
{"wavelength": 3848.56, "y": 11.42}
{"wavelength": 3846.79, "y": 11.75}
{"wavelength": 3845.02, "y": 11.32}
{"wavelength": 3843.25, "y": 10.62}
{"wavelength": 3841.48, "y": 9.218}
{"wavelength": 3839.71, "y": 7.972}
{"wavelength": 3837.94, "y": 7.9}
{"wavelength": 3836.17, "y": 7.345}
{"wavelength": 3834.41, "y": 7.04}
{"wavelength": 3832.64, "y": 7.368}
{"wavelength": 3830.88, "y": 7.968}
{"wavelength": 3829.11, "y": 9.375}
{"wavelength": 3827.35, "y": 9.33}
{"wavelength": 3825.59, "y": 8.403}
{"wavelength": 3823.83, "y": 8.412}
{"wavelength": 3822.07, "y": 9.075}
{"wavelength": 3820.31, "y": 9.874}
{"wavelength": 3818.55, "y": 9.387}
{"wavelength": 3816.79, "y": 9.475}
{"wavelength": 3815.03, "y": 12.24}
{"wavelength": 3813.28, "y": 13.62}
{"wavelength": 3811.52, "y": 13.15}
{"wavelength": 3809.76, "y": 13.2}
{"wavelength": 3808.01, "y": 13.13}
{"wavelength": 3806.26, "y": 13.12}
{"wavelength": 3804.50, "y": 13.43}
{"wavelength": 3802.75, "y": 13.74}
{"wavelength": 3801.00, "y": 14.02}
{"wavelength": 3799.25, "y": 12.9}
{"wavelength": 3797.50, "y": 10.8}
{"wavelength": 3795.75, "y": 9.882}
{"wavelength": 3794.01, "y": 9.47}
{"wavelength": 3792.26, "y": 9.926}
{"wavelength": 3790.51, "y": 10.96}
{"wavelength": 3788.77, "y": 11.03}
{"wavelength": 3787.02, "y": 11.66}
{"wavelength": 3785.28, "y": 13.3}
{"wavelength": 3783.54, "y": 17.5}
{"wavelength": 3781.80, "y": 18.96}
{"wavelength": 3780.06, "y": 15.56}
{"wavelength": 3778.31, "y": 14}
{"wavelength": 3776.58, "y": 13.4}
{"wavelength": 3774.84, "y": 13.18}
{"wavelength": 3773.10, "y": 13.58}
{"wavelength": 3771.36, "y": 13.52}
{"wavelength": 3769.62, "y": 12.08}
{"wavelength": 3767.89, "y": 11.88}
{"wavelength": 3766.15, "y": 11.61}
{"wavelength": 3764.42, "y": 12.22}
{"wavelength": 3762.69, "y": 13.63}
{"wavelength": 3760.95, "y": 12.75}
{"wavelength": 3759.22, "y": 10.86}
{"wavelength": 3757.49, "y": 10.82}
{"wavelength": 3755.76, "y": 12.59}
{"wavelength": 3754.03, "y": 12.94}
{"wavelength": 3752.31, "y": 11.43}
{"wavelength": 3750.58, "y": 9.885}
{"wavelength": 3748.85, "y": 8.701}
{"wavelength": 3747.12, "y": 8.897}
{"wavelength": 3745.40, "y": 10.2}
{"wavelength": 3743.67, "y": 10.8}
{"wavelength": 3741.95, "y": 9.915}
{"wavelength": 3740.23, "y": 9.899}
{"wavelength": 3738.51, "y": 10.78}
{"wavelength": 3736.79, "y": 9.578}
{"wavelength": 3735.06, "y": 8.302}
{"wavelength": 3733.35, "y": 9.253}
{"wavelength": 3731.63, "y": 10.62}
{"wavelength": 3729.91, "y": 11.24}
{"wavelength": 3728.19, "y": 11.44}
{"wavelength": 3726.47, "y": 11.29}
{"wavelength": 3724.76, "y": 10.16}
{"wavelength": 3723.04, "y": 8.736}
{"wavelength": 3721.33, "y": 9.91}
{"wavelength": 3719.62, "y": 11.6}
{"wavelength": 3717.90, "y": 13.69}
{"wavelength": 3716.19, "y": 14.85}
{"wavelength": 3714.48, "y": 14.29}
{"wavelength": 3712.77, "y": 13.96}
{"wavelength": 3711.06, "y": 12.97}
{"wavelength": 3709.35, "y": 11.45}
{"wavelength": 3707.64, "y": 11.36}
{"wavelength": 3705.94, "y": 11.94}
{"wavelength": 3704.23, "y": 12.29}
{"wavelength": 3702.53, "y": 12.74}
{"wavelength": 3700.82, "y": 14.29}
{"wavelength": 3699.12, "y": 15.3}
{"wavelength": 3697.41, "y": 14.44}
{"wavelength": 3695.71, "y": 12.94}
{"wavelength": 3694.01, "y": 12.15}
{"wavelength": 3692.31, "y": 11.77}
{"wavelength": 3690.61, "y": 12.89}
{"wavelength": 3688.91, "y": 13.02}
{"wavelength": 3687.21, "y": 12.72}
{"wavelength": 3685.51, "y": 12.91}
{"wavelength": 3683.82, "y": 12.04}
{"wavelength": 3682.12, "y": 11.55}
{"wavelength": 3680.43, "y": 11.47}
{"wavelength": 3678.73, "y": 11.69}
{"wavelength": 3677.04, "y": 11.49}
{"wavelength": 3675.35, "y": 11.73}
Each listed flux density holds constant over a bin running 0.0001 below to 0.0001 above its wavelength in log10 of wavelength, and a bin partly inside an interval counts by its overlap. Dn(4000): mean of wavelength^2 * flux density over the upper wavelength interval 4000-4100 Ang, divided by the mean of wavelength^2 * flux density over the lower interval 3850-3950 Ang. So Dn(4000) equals 1.87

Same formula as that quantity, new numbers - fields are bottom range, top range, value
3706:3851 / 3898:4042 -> 1.51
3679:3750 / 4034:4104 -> 2.07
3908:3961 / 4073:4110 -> 1.70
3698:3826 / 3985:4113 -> 1.94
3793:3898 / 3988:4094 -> 2.06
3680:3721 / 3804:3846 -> 0.84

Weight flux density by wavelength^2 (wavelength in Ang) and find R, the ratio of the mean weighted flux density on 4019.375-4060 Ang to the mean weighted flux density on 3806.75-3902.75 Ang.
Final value 2.08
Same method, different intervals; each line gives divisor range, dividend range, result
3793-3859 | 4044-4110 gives 2.18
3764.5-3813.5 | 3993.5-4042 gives 1.74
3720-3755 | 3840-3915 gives 1.24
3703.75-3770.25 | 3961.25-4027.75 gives 1.73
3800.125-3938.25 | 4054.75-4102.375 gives 1.98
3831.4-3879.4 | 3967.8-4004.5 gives 1.68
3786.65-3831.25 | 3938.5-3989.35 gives 1.31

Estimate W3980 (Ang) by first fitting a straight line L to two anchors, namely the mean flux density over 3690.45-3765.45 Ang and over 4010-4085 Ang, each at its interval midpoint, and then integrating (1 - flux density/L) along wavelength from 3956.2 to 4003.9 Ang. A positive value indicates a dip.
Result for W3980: 9.41 Ang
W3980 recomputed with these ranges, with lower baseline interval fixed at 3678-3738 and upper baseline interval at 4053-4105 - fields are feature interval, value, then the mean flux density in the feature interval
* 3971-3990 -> 2.4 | 15.5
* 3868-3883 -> 4.5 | 10.9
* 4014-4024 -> -1.7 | 21.8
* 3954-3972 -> 6.6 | 11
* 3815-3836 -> 8.2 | 8.81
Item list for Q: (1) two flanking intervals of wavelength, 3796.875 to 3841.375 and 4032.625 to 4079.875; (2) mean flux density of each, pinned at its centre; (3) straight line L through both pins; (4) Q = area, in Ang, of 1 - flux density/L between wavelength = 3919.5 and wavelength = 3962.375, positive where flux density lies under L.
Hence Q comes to 9.66 Ang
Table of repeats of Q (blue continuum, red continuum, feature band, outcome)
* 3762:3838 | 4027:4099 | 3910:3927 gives 1.56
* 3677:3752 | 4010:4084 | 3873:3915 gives 9.55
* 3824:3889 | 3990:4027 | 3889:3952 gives 7.51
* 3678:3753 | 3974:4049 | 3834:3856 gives 7.81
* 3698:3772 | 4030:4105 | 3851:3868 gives 4.51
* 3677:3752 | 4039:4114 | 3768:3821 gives 3.13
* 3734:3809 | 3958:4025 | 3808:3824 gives 2.22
